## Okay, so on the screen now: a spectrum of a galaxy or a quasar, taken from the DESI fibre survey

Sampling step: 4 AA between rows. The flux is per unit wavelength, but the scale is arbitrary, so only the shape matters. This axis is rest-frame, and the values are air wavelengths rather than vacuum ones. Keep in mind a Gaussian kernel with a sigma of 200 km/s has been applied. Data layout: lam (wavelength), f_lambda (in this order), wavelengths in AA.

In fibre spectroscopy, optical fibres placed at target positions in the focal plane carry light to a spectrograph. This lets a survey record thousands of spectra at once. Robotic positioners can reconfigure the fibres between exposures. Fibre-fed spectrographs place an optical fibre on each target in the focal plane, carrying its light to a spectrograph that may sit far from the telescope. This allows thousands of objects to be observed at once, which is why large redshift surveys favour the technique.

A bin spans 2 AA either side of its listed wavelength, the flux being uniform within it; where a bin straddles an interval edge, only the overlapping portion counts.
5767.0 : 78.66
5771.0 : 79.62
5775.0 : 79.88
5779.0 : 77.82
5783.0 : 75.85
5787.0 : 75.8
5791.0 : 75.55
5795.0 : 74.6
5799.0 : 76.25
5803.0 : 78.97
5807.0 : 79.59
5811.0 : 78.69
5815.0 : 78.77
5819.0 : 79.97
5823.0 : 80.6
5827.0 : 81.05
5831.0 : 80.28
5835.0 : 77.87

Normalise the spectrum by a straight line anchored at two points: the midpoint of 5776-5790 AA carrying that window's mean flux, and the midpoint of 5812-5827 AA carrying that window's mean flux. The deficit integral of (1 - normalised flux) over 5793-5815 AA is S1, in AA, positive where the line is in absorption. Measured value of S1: 0.2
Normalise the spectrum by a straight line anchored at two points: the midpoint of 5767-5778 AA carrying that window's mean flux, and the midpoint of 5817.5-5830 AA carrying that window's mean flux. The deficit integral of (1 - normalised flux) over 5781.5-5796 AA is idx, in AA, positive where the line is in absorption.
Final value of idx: 0.8 AA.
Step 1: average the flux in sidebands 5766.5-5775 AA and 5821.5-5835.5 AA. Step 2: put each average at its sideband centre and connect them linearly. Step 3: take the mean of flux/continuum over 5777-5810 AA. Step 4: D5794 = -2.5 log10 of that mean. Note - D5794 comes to 0.04 mag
